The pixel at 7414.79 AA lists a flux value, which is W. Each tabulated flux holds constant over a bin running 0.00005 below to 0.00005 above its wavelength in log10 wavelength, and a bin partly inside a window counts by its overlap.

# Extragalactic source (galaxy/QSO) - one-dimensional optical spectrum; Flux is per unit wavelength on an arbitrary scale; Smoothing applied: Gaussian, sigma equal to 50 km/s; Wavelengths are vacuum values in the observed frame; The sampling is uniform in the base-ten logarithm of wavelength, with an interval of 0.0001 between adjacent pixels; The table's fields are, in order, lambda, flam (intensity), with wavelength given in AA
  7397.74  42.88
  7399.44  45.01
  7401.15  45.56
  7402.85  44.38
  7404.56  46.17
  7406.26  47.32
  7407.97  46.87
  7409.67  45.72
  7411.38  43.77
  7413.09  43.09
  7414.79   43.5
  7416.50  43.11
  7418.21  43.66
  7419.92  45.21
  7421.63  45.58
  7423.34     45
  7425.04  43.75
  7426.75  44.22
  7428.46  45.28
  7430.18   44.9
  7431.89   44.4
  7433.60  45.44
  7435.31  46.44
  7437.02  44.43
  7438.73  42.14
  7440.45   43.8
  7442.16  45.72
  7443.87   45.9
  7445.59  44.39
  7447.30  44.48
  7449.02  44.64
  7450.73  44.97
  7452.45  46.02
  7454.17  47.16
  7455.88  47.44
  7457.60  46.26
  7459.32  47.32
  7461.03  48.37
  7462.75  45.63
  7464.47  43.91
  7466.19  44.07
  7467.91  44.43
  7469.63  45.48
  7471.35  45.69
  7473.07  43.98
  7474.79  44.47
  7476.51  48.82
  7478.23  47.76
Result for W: 43.5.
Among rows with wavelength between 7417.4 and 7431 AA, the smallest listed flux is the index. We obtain 43.66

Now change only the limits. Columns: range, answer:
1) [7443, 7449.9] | 44.39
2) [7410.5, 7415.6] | 43.09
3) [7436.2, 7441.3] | 42.14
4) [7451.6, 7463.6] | 45.63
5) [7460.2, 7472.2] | 43.91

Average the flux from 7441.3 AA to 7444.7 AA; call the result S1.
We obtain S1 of 45.9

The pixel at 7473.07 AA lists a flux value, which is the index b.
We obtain 43.98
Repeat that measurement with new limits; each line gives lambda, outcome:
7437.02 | 44.43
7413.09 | 43.09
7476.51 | 48.82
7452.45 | 46.02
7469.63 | 45.48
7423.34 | 45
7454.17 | 47.16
